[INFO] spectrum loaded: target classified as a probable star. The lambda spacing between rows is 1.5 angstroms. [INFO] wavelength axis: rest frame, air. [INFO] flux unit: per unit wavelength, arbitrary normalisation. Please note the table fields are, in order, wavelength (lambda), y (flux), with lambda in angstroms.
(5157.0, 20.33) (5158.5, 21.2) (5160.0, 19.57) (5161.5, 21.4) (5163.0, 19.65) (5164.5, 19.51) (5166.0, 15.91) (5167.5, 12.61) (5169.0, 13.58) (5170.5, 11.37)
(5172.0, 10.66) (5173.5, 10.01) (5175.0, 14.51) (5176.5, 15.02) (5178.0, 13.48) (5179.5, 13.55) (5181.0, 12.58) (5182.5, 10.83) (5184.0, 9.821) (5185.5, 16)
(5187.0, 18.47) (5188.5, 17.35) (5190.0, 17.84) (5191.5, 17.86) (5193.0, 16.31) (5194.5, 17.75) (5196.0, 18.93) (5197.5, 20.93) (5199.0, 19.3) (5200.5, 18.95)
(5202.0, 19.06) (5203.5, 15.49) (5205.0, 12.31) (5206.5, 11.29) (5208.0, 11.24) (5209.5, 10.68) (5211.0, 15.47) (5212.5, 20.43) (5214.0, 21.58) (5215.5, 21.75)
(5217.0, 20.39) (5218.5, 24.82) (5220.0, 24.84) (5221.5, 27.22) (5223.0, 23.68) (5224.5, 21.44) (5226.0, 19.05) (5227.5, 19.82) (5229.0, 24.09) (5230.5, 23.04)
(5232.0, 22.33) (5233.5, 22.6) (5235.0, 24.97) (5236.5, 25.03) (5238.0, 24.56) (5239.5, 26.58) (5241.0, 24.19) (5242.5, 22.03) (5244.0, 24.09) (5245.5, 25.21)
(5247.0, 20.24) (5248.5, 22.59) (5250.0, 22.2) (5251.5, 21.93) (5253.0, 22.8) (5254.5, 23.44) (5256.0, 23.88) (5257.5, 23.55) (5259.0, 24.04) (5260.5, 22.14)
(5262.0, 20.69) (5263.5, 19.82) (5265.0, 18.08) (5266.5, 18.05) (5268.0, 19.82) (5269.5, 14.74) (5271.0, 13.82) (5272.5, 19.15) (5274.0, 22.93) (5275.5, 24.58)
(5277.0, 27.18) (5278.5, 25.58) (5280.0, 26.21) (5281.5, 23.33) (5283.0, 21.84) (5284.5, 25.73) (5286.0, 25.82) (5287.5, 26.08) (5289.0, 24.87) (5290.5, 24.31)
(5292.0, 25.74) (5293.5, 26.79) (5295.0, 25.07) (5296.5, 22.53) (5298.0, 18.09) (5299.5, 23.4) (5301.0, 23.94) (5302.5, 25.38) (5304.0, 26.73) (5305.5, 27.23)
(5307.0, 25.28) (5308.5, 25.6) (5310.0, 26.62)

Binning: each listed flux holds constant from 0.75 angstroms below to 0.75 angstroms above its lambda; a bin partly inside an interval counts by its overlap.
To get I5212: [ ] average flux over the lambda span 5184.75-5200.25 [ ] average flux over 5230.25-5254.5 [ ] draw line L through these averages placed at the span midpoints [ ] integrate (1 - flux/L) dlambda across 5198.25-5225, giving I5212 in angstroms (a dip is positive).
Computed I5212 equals 1.8 angstroms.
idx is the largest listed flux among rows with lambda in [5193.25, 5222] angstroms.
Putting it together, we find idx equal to 27.22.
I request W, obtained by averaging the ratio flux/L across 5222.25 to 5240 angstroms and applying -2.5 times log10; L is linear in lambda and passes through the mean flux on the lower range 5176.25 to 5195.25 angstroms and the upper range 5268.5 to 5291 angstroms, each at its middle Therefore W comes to -0.21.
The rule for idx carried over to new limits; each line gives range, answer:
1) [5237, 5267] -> 26.58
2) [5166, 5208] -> 20.93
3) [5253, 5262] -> 24.04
